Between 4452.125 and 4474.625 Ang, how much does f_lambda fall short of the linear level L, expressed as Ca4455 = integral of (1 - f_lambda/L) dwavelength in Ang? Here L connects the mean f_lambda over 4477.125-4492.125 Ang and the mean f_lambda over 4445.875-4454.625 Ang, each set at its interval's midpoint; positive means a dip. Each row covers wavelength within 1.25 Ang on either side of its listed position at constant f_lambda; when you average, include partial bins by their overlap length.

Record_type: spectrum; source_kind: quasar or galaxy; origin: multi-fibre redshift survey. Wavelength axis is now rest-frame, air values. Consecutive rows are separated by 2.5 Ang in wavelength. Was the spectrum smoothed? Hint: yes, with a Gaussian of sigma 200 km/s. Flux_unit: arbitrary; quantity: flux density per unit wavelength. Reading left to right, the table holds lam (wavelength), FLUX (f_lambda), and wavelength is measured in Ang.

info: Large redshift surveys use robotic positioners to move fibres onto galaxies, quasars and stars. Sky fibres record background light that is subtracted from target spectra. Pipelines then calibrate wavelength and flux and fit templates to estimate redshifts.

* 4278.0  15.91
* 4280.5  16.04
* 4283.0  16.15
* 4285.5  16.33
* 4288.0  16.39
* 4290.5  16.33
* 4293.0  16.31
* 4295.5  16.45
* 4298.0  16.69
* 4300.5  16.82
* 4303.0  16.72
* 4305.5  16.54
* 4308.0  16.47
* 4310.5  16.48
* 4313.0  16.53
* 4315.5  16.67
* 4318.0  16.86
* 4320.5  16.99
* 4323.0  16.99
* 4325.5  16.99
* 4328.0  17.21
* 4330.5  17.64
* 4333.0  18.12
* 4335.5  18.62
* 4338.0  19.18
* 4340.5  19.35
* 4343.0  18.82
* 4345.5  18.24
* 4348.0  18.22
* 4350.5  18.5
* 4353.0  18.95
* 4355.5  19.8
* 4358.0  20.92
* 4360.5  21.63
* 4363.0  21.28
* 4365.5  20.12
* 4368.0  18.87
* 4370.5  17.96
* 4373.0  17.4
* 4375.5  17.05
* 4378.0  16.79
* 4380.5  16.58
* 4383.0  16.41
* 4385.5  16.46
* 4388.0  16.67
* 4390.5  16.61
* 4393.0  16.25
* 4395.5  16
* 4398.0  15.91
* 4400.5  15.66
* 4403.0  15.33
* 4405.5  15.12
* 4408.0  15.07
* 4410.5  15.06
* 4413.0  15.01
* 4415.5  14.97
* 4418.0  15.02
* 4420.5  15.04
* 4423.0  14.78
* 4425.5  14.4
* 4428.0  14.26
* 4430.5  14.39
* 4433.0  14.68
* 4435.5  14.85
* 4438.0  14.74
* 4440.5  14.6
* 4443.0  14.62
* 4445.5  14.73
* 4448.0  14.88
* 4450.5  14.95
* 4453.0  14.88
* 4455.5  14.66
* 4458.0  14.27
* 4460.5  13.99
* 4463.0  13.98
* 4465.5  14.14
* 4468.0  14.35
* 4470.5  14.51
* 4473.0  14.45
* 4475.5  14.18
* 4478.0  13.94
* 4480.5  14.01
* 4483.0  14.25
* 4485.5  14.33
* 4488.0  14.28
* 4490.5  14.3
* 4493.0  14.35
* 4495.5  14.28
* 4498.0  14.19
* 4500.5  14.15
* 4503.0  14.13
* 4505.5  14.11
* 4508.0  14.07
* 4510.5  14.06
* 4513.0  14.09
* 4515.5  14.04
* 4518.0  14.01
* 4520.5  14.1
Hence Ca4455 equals 0.4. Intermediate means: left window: 14.9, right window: 14.2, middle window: 14.3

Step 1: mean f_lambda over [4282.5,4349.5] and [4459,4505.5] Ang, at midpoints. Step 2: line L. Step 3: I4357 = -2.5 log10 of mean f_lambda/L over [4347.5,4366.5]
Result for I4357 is -0.21 mag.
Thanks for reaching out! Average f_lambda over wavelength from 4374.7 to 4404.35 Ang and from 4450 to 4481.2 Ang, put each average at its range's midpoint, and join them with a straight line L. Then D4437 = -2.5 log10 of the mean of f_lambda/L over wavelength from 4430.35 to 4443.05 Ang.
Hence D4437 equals 0.03 mag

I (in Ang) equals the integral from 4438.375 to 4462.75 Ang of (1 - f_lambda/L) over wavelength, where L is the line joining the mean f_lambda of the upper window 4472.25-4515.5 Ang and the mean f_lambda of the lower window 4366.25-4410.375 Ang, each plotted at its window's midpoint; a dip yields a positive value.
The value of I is 0.8 Ang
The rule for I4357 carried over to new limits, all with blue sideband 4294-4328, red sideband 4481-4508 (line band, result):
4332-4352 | -0.146 mag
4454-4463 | 0.033 mag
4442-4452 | 0.005 mag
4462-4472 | 0.026 mag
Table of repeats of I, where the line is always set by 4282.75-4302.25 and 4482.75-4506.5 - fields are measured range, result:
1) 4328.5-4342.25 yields -2.2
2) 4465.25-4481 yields 0.3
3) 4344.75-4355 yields -1.8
